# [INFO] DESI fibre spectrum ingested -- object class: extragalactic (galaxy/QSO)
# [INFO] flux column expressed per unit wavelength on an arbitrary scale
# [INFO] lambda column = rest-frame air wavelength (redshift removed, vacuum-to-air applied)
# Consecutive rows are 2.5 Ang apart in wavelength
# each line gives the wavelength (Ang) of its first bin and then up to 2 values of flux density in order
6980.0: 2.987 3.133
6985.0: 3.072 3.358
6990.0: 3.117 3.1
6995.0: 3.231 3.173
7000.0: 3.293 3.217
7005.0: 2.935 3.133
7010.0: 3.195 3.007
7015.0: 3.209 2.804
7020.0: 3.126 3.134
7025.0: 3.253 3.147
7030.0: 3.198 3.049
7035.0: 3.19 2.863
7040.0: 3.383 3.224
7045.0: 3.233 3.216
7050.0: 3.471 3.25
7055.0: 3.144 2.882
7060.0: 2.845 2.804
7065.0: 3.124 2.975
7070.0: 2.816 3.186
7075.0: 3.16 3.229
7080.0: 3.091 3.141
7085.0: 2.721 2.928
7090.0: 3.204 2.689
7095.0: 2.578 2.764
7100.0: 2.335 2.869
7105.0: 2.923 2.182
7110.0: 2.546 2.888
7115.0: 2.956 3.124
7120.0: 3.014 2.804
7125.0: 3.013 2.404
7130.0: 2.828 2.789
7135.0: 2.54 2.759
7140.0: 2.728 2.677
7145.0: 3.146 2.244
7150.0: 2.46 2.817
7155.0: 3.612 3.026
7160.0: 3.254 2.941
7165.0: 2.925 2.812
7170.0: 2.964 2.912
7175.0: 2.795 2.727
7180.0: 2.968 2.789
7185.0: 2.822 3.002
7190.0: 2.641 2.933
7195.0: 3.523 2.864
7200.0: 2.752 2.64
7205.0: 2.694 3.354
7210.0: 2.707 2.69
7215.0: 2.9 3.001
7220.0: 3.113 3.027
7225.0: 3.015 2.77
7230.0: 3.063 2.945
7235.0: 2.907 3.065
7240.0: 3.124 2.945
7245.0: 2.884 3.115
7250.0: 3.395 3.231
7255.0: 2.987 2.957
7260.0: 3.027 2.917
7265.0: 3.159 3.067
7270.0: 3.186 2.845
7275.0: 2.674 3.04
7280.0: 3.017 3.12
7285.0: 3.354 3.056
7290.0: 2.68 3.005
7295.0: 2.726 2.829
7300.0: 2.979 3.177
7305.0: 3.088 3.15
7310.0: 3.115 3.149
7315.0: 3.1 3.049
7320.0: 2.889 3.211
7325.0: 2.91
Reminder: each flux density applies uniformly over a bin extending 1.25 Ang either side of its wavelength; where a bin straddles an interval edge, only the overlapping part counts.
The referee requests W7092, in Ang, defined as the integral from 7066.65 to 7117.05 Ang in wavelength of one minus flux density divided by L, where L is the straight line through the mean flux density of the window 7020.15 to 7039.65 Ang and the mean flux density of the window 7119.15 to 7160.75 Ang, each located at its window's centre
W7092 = 1.65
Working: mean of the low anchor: 3.13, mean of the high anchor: 2.82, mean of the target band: 2.86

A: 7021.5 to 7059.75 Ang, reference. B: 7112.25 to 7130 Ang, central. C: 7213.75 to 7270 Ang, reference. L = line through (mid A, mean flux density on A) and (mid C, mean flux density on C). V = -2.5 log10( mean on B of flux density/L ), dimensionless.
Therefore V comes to 0.084 mag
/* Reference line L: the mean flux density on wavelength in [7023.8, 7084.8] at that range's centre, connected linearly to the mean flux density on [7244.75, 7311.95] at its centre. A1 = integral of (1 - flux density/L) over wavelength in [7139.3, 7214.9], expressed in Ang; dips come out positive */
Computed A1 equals 4.60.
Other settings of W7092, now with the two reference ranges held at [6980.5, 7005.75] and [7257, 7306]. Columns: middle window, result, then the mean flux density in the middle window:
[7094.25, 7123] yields 3.2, 2.75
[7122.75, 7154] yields 3.7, 2.71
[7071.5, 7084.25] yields -0.1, 3.14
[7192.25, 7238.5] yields 1.3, 2.95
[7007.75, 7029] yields 0.2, 3.11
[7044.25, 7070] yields 0.4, 3.08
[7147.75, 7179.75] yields 1.5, 2.92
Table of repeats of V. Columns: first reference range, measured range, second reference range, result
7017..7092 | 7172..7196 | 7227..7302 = 0.05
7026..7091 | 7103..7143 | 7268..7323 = 0.12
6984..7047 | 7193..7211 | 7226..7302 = 0.04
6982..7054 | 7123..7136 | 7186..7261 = 0.13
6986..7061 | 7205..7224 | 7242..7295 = 0.04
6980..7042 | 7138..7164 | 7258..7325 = 0.07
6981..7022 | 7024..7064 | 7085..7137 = -0.05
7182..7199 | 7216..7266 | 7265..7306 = -0.02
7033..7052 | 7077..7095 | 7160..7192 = 0.05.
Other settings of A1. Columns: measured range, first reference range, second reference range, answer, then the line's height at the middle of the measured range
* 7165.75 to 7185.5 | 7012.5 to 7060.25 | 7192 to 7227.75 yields 0.83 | 2.98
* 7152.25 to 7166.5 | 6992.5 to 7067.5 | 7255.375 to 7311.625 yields -0.21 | 3.07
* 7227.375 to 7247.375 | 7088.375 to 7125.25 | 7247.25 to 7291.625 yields 0.08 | 2.99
